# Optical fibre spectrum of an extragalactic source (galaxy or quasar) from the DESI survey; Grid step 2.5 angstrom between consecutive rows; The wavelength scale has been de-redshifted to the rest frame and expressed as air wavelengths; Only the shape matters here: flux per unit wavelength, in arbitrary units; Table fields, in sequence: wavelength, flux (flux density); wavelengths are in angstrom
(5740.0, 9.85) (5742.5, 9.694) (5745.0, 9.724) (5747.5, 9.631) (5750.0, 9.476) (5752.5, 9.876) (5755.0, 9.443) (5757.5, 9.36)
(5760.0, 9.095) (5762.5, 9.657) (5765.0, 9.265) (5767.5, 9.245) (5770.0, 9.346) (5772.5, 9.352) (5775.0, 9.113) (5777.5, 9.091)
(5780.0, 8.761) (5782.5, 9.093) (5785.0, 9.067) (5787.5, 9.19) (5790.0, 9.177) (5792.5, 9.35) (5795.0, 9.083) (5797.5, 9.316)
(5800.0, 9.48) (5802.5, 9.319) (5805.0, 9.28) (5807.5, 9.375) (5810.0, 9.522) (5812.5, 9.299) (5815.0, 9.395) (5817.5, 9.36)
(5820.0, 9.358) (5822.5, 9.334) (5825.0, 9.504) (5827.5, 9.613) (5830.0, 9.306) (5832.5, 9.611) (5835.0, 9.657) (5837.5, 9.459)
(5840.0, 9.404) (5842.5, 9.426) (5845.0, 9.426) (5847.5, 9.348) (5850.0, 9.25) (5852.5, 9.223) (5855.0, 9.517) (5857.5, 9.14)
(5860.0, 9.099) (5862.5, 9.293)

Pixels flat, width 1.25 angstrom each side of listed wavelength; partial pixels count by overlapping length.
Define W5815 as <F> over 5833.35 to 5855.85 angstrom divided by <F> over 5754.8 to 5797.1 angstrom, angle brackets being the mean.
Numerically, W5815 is 1.0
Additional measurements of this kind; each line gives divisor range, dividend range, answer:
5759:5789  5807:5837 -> 1.03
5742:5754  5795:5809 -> 0.96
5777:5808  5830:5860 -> 1.02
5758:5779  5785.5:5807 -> 1.00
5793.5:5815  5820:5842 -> 1.01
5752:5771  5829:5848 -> 1.01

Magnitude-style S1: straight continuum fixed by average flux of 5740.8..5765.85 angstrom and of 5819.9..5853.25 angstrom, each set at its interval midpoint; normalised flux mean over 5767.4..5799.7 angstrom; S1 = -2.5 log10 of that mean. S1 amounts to 0.037 mag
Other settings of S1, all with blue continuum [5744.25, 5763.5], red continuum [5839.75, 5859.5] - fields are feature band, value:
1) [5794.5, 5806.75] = 0.014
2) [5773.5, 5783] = 0.054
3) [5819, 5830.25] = -0.006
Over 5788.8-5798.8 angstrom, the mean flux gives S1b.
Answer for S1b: 9.23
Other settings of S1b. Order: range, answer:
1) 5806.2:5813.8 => 9.4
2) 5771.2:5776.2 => 9.23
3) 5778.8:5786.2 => 8.97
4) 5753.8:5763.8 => 9.39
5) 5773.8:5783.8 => 9.01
